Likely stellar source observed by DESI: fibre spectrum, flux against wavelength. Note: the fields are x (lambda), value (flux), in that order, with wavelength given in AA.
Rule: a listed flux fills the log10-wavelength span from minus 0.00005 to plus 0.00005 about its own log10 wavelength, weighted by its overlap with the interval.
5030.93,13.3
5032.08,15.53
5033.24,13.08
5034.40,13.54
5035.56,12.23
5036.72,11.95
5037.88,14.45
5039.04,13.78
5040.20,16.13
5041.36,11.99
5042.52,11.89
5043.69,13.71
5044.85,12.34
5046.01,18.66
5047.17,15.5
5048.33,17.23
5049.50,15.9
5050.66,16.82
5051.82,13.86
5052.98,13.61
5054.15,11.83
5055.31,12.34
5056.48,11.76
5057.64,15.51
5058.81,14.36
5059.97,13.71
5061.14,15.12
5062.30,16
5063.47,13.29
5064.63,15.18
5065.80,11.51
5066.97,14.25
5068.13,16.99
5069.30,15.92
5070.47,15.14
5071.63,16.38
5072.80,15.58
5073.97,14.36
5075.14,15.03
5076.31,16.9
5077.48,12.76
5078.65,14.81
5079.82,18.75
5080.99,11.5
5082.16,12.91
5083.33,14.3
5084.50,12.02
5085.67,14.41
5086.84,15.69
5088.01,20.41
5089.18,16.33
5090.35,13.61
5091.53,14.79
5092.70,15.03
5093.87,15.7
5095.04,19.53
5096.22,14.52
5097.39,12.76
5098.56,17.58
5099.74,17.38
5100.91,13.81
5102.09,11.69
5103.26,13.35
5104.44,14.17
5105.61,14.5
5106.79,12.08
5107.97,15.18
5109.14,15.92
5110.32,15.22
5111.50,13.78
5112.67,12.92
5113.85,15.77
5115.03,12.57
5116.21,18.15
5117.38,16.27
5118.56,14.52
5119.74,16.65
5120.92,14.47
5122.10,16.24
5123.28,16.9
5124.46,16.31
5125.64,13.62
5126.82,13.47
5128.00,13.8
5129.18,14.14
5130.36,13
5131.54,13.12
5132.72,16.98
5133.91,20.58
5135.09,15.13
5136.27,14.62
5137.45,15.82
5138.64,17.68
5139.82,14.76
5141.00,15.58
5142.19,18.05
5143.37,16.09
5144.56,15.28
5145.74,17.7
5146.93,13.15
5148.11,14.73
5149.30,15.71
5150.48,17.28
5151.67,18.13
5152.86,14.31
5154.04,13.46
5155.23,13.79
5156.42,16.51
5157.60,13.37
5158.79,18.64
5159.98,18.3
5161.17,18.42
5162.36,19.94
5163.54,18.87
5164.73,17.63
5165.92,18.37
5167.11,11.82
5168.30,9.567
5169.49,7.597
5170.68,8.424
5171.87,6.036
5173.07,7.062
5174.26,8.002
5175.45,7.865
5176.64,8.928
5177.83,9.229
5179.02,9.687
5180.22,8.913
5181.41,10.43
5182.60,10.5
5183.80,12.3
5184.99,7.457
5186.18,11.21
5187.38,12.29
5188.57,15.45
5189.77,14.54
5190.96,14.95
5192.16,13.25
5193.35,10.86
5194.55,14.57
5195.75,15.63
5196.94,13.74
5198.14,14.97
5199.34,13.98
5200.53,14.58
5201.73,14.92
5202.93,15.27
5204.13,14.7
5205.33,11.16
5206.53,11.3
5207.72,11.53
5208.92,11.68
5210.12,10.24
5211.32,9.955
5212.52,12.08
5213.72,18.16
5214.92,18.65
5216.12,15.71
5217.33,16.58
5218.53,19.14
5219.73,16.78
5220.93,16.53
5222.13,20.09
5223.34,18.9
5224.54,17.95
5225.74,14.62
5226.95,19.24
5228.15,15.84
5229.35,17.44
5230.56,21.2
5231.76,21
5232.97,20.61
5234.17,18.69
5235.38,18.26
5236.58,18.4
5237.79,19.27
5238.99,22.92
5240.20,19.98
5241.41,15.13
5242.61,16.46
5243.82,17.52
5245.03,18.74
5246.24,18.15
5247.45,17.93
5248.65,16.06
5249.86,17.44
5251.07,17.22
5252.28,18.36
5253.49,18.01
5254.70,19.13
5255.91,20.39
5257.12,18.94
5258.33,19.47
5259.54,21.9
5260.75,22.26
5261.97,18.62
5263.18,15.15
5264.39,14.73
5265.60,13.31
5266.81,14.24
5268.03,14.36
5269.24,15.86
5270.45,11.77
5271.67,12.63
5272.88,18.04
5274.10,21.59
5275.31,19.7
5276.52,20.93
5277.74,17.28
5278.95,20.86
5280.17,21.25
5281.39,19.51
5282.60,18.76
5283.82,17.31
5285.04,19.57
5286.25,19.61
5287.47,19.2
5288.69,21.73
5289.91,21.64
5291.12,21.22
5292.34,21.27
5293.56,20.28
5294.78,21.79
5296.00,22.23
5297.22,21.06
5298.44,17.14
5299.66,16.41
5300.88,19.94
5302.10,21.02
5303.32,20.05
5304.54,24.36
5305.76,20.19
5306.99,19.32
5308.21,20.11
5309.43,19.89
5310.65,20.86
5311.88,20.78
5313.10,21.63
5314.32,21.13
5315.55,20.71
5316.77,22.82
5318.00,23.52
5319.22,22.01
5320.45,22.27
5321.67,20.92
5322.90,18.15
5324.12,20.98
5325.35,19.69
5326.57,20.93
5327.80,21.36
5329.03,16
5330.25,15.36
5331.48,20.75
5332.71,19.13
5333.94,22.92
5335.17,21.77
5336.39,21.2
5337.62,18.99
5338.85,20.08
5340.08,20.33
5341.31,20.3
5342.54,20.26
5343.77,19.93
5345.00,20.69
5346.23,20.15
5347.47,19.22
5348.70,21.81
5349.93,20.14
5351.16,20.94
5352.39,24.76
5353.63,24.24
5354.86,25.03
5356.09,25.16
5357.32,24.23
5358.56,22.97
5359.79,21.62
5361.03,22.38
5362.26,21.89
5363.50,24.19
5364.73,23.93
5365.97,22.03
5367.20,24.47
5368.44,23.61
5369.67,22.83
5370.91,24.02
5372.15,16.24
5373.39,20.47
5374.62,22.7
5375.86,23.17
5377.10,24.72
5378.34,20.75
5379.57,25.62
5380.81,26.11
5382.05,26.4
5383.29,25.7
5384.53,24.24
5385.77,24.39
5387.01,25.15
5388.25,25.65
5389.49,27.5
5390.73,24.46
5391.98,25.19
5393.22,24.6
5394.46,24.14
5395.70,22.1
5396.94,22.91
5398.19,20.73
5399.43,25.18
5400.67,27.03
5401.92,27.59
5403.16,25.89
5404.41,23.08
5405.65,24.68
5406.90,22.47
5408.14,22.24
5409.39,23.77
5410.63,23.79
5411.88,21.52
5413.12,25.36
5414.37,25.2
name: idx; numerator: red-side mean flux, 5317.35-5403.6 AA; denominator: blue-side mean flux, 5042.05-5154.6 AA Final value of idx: 1.50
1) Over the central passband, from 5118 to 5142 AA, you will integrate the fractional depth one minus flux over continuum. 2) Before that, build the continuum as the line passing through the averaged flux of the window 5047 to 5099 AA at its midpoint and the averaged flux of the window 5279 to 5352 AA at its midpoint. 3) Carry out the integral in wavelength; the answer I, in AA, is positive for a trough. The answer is 1.17 AA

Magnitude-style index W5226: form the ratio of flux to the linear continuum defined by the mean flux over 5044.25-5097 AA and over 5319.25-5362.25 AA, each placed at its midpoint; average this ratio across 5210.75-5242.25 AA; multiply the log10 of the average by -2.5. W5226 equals 0.04 mag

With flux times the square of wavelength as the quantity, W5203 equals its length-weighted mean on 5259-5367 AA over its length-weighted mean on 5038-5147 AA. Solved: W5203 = 1.47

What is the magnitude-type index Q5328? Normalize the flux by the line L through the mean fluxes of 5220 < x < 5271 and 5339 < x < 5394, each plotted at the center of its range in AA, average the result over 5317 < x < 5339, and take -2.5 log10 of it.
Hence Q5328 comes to 0.05 mag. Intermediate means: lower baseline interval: 17.9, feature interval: 20.4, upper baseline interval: 23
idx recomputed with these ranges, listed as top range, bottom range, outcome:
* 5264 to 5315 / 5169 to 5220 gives 1.56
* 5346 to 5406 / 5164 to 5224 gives 1.83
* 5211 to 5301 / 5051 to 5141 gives 1.23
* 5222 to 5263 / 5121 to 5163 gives 1.18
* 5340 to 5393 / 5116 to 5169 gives 1.46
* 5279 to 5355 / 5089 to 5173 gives 1.37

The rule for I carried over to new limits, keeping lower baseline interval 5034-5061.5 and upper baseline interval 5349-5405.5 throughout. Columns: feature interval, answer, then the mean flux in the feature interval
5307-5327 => 0.9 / 21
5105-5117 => 1.0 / 14.6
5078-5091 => 0.2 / 15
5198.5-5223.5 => 5.5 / 14.8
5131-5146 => 0.5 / 16.2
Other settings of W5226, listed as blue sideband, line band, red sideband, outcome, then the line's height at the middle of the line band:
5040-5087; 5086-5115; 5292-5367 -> 0.03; 15.4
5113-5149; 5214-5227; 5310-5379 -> 0.03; 18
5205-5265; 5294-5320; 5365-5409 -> -0.02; 20.5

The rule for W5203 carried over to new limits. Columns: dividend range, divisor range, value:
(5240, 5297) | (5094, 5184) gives 1.36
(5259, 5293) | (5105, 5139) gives 1.29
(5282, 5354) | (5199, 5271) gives 1.26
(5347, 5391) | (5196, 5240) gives 1.52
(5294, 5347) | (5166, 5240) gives 1.52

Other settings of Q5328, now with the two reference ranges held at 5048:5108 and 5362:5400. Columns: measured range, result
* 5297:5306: 0.07 mag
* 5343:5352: 0.11 mag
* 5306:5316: 0.06 mag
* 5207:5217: 0.35 mag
